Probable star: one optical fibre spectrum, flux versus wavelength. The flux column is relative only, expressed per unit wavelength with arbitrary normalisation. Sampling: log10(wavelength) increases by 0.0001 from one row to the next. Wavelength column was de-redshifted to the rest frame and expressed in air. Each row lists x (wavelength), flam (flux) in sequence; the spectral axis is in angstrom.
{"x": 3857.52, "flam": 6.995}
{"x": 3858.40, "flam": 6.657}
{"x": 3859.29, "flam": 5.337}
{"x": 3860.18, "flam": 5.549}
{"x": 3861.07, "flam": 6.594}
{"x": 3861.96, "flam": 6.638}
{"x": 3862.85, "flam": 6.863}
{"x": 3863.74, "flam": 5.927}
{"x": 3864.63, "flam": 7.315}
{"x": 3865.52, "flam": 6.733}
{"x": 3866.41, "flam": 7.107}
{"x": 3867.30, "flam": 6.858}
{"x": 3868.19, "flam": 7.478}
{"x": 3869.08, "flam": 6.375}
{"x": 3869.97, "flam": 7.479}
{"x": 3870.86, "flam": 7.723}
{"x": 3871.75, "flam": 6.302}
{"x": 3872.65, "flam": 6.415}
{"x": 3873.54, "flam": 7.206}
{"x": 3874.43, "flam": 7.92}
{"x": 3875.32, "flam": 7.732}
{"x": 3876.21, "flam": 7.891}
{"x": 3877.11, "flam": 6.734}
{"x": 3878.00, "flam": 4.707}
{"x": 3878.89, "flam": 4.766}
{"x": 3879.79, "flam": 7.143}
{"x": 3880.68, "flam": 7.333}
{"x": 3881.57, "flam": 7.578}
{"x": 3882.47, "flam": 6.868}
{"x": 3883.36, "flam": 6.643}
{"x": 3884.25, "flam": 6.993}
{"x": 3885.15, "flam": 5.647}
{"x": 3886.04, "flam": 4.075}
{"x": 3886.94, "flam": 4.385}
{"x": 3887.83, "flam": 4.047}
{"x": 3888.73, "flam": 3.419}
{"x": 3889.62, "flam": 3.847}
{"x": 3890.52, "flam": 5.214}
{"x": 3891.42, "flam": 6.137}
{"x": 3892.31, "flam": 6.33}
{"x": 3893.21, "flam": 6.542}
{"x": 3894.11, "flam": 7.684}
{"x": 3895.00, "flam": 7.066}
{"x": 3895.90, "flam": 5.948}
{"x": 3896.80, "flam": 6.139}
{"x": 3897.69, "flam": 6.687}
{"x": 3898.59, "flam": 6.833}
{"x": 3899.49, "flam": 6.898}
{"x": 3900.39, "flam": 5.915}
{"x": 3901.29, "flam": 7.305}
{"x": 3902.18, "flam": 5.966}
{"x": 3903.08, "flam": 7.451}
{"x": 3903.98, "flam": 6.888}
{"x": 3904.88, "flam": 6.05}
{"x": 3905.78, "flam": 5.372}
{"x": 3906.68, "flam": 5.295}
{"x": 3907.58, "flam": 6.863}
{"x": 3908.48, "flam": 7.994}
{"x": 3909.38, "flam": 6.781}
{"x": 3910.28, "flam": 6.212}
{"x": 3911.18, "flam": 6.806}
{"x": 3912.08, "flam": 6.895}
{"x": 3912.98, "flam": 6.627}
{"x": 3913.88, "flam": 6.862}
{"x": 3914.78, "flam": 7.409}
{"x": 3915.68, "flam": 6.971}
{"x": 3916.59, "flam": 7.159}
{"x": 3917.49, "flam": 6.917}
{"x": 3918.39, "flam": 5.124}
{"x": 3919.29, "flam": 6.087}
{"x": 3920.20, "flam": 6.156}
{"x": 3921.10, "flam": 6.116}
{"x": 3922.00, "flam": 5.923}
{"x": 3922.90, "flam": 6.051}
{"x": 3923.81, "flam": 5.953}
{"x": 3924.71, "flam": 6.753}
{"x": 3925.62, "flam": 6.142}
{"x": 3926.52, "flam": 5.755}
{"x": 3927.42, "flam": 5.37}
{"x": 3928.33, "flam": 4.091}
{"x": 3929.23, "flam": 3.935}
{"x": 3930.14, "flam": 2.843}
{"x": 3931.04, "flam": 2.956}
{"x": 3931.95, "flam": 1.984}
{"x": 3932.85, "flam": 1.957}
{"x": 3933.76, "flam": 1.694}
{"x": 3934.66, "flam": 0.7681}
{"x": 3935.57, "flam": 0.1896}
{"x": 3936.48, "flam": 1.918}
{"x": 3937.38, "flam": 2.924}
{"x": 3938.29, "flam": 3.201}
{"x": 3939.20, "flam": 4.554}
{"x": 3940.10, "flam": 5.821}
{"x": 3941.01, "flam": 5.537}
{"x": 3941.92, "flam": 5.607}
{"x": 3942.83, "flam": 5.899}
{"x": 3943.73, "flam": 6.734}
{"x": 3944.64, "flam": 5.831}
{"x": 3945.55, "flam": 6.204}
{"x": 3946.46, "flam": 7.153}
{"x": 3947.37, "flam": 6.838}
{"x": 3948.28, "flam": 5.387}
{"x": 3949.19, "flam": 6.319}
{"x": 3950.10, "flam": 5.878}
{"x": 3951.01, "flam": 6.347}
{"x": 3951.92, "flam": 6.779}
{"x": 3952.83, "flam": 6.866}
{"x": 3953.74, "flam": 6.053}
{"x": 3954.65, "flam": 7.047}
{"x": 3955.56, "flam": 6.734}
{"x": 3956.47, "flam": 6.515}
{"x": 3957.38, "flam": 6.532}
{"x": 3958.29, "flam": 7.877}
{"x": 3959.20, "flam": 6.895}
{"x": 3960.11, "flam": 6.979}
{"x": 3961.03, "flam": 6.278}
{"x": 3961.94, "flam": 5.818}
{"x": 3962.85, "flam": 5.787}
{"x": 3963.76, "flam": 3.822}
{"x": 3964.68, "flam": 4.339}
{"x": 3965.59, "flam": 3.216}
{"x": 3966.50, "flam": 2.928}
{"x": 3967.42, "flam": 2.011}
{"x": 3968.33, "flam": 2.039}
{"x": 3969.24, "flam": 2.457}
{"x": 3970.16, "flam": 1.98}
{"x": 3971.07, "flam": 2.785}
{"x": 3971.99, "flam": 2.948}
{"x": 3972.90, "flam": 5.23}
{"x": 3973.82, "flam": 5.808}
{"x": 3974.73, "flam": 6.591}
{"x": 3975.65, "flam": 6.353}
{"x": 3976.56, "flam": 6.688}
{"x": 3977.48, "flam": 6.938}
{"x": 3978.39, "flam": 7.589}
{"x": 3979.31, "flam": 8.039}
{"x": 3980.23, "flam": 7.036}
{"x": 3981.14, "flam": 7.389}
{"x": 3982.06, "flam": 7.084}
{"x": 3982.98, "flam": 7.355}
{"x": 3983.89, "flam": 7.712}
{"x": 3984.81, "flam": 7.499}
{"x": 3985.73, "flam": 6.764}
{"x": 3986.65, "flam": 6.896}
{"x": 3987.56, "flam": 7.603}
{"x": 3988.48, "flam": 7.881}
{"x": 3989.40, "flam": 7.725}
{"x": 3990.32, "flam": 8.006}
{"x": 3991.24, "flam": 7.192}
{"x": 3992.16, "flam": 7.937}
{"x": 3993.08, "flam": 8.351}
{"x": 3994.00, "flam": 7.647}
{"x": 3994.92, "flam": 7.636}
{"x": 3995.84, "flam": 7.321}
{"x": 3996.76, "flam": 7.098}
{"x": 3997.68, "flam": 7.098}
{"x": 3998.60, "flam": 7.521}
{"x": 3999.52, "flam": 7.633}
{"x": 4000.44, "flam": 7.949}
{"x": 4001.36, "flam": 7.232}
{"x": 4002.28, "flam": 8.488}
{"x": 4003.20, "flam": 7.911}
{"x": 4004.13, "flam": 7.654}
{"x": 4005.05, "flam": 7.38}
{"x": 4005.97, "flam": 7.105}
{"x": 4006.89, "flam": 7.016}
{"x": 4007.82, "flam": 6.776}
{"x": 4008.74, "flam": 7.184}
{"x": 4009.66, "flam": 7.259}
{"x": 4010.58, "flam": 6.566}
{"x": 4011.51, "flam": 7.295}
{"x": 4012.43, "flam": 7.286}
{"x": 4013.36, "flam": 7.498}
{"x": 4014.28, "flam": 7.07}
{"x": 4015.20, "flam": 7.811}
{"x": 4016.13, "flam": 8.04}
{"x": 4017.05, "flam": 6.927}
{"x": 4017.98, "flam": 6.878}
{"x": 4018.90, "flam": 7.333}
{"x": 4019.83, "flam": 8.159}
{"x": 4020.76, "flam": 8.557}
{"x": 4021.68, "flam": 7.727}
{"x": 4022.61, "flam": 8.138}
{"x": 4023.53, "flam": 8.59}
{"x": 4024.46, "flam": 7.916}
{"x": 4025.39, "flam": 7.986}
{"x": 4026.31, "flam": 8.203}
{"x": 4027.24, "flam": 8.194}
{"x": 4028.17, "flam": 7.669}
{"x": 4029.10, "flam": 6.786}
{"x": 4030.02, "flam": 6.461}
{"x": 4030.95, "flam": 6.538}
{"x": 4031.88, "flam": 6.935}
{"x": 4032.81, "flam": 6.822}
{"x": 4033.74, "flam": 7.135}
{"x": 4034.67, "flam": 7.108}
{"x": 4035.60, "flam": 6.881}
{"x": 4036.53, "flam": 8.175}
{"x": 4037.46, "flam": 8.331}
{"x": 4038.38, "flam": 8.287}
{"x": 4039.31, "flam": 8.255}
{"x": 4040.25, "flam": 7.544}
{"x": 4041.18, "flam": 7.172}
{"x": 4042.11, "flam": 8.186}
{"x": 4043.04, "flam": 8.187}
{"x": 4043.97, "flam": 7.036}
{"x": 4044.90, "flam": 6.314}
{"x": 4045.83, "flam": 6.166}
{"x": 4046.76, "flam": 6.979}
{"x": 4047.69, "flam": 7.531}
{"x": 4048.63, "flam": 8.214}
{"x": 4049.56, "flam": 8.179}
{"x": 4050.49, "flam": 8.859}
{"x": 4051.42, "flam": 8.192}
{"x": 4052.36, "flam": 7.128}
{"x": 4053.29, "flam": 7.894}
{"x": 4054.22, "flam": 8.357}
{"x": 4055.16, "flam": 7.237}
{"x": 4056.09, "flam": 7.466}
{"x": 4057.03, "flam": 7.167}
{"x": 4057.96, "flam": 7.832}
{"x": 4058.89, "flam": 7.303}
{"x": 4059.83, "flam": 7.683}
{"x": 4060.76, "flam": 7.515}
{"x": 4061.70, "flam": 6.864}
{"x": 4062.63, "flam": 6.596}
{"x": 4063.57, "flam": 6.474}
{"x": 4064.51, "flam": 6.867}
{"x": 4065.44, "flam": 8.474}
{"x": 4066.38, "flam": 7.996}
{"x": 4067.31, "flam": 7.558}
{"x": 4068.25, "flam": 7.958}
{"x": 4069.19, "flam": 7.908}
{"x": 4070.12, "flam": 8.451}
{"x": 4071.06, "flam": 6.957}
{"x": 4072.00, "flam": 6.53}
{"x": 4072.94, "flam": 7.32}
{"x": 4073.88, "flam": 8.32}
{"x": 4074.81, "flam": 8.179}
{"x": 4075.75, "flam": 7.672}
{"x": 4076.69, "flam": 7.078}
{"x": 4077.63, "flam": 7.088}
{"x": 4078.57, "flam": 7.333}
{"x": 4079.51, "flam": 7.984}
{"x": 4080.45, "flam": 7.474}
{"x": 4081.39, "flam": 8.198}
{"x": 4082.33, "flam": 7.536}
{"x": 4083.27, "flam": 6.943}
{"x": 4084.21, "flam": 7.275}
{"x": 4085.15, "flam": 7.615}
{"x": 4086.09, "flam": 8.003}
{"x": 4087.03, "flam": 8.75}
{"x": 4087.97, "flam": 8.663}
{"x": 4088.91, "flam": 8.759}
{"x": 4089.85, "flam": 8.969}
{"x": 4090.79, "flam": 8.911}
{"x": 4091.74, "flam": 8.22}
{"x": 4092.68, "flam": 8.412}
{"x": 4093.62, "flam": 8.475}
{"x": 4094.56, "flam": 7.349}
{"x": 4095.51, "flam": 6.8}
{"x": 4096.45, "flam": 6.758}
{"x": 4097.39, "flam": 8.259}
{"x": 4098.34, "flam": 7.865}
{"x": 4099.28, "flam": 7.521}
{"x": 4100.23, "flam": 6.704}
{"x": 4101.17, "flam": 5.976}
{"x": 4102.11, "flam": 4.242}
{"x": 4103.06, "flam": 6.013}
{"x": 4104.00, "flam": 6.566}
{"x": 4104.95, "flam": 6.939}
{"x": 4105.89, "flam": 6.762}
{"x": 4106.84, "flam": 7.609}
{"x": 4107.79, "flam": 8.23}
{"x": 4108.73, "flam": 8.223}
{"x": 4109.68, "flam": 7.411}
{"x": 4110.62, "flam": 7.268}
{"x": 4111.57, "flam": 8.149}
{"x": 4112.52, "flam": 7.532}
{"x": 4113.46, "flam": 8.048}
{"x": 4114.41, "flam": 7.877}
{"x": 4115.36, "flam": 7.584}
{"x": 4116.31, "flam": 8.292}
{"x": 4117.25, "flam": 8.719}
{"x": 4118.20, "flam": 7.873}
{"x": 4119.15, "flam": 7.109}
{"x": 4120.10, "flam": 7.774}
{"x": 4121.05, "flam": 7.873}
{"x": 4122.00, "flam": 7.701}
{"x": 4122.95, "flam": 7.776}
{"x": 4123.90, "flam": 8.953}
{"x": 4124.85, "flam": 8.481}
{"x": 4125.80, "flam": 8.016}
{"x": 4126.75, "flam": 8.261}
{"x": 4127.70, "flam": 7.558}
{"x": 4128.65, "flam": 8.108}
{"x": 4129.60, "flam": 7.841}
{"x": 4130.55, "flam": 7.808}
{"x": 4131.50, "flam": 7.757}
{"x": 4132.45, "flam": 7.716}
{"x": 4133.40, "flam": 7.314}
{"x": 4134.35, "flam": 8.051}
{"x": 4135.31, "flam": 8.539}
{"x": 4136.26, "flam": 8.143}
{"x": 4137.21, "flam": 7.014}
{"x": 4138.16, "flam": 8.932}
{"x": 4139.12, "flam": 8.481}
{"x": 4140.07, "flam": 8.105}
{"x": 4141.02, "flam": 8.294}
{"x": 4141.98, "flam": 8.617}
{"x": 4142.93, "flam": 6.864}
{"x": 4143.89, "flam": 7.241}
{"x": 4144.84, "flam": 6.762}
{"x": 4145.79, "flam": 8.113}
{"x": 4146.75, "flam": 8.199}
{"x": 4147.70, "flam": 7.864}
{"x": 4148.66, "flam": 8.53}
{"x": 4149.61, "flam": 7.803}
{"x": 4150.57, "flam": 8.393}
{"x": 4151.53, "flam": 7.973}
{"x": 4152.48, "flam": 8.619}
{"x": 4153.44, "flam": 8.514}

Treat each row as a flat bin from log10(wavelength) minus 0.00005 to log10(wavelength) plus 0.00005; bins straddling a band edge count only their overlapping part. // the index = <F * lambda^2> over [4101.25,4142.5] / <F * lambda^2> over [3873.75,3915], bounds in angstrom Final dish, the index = 1.37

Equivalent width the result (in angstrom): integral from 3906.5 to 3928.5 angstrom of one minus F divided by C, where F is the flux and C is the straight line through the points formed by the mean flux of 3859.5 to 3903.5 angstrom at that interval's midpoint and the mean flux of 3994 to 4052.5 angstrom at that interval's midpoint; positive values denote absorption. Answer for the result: 1.0 angstrom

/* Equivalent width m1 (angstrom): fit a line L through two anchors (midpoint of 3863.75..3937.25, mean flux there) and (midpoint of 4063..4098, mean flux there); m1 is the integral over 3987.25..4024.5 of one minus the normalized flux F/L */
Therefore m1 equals -3.1 angstrom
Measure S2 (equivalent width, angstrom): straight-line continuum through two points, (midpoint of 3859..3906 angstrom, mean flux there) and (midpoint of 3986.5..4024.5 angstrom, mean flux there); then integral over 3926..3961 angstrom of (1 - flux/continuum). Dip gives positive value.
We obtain 9.6 angstrom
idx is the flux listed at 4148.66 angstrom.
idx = 8.53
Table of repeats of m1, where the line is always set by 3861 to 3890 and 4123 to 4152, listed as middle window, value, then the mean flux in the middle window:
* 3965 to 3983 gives 5.0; 5.07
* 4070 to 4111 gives 0.9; 7.53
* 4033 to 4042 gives -0.3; 7.65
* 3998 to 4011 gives -0.4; 7.41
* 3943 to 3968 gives 3.6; 5.87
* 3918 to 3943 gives 8.9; 4.31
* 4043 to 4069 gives 0.0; 7.49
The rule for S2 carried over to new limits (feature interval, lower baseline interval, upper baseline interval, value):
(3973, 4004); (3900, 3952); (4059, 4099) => -4.73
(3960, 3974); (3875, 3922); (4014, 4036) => 6.10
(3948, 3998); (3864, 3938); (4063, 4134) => 2.45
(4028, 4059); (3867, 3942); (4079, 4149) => -1.71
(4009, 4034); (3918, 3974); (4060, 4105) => -4.48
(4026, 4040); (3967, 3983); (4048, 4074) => -1.20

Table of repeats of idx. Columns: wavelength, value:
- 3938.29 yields 3.201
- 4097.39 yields 8.259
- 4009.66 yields 7.259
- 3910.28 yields 6.212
